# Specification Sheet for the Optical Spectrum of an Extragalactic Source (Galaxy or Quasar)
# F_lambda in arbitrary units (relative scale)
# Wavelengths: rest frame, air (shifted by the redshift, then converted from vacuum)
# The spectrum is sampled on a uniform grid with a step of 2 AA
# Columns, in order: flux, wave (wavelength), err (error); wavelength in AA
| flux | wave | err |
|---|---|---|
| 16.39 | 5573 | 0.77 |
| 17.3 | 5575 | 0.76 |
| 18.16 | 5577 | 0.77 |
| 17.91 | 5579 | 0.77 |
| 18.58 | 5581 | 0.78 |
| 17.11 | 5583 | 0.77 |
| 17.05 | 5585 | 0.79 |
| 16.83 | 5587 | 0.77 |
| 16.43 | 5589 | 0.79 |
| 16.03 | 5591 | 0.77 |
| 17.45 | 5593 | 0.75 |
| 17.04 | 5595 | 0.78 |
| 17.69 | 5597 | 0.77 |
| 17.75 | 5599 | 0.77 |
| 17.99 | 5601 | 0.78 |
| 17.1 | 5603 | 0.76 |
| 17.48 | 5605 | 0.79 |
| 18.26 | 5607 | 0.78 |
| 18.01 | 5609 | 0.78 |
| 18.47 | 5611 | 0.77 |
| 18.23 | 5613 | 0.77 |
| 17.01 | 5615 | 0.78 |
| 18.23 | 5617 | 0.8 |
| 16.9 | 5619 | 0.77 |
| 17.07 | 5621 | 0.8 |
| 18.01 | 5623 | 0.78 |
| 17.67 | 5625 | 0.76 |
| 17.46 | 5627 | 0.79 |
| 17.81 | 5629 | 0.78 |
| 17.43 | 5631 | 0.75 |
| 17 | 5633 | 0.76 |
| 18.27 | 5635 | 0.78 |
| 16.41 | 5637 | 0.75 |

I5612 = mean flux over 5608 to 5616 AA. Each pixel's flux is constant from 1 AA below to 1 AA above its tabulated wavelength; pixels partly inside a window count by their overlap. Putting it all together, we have 17.9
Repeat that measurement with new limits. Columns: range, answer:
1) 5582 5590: 16.9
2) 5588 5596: 16.7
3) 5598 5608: 17.7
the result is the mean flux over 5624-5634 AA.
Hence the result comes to 17.5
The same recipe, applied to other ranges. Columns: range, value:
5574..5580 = 17.8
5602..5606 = 17.3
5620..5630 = 17.6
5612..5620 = 17.6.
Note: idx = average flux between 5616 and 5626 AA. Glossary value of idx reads 17.6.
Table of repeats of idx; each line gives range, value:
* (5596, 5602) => 17.8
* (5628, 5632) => 17.6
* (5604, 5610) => 17.9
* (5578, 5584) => 17.9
